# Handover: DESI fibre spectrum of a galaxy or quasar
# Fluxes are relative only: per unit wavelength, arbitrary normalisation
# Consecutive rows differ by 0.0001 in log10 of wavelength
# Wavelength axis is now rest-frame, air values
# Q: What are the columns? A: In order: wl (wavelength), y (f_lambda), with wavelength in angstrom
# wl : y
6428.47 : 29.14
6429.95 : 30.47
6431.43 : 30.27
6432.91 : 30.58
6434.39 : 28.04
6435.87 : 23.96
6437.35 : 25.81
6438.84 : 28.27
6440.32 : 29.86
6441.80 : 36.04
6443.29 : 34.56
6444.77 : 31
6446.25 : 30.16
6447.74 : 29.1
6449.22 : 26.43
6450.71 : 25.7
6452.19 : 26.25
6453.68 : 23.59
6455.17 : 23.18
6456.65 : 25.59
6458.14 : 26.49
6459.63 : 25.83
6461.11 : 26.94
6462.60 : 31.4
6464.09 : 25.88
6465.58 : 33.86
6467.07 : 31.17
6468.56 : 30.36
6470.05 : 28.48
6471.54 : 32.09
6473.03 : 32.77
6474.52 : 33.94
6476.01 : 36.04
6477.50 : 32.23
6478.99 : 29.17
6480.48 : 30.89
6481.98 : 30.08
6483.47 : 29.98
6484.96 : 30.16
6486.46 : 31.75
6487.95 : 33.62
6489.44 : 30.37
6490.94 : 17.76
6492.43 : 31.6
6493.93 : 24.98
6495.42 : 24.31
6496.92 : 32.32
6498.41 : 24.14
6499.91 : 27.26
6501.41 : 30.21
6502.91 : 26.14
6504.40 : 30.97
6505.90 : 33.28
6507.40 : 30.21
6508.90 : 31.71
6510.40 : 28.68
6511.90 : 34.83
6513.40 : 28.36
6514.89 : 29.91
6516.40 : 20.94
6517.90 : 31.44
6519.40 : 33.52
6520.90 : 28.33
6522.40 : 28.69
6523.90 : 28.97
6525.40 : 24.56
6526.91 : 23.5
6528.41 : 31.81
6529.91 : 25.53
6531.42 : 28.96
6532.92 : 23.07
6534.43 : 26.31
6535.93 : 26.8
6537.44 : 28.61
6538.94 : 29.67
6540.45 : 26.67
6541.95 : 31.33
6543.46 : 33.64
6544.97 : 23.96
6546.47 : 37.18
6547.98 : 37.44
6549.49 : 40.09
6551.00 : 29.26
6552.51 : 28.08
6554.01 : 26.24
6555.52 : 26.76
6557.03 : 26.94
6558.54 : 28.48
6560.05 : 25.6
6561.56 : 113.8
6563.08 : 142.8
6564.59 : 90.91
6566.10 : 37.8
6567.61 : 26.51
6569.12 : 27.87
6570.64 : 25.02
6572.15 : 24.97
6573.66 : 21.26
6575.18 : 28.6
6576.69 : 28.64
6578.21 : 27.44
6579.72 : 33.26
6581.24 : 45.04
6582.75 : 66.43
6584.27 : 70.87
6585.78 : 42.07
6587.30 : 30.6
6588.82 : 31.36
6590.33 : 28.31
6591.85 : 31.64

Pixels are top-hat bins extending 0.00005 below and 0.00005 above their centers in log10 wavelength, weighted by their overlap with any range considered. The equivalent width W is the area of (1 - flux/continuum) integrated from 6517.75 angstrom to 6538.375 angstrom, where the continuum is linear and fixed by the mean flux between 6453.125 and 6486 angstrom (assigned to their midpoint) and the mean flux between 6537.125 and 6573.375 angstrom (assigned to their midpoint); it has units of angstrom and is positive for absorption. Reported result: 5.1 angstrom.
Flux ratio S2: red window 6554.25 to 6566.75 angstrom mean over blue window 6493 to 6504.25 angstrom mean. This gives 2.2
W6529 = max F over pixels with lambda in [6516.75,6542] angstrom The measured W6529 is 33.52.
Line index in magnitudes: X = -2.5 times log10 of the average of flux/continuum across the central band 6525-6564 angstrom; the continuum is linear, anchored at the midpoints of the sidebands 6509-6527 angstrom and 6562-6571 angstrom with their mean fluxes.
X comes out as 0.29 mag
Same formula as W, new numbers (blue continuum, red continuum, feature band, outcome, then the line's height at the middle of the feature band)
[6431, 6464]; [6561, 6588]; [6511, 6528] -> 4.8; 39.7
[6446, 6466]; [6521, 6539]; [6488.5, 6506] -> -0.4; 27.1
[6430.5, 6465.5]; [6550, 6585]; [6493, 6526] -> 6.6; 36.1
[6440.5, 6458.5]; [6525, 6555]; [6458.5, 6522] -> -2.3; 28.7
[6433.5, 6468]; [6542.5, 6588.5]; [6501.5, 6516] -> 1.9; 34.9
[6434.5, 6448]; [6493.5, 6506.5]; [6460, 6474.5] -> -0.6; 29.1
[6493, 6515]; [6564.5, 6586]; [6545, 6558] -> 1.5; 35.2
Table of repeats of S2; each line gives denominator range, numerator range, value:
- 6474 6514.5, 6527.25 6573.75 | 1.25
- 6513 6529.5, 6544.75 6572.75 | 1.55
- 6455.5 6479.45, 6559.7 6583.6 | 1.61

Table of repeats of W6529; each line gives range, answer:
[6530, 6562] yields 113.8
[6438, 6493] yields 36.04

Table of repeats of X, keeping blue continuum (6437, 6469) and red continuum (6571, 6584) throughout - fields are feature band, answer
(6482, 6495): 0.06 mag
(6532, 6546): 0.19 mag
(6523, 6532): 0.20 mag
